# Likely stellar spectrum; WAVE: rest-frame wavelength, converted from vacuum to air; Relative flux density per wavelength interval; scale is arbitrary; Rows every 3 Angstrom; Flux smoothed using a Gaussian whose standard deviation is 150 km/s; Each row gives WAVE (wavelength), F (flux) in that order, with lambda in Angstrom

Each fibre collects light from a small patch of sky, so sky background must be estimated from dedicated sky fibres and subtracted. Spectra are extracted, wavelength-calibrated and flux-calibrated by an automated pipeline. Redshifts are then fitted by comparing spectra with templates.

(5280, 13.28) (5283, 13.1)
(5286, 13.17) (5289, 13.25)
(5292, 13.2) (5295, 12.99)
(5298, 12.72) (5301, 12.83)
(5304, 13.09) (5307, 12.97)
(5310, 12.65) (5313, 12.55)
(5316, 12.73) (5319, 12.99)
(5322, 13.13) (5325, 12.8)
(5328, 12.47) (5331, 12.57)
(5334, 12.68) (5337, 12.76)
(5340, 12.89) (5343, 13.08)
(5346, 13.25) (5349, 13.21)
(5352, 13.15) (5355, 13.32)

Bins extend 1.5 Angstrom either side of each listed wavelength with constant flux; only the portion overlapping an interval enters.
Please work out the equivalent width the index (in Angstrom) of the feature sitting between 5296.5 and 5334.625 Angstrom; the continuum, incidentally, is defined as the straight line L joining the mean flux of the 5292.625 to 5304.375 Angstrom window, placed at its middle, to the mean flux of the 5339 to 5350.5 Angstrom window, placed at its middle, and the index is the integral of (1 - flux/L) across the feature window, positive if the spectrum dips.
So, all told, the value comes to 0.6 Angstrom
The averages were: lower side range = 12.9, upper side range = 13.1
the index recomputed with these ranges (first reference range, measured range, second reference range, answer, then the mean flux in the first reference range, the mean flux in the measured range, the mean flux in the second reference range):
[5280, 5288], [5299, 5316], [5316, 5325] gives 0.3 Angstrom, 13.2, 12.8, 13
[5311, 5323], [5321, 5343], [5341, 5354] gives 0.4 Angstrom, 12.8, 12.8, 13.2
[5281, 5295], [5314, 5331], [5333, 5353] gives 0.4 Angstrom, 13.2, 12.8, 13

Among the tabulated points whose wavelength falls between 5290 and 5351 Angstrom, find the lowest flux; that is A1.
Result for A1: 12.47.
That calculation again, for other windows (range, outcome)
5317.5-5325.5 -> 12.8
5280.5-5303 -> 12.72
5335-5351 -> 12.76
